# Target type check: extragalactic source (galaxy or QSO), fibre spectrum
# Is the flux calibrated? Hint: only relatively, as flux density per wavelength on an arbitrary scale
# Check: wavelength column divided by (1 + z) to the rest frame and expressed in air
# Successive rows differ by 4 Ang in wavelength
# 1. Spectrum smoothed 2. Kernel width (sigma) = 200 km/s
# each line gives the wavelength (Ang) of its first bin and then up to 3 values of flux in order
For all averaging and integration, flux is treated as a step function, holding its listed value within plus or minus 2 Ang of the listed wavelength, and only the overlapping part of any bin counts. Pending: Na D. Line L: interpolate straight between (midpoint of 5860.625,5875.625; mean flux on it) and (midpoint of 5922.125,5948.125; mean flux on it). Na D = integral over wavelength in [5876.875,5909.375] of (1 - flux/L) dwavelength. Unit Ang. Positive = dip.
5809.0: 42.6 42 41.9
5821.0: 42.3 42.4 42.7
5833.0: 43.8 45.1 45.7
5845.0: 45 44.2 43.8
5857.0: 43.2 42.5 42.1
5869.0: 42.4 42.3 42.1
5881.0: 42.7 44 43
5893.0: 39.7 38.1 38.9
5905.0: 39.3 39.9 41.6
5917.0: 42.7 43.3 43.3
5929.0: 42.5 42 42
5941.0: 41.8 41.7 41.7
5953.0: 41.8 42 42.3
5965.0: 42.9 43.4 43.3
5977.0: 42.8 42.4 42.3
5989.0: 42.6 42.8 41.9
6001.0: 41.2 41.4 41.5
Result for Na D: 1.1 Ang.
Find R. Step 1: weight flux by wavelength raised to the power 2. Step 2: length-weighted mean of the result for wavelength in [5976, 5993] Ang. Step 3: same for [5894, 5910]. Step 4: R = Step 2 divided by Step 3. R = 1.12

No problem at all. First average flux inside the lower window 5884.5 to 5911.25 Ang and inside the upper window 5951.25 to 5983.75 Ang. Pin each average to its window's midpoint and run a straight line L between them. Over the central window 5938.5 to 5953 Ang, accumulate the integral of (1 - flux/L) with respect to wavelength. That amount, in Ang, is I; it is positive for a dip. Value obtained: 0.04 Ang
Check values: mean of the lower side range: 40.2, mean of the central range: 41.8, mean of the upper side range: 42.6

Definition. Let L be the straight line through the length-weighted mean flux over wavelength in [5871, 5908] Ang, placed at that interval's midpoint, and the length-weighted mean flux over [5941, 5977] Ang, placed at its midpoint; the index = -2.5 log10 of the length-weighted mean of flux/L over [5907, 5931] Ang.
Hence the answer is -0.015 mag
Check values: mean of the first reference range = 41.1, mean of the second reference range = 42.4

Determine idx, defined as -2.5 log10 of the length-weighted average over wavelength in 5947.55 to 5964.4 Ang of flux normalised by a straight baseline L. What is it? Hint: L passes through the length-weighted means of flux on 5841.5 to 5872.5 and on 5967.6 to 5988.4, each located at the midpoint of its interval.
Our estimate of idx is 0.02 mag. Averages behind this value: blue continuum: 43.4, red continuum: 42.8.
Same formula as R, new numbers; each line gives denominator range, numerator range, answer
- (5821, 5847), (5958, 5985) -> 1.02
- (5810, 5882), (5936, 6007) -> 1.02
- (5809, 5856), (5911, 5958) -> 1.00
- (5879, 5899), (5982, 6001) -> 1.05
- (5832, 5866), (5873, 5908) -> 0.95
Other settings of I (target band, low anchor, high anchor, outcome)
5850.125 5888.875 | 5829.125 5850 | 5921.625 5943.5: 0.93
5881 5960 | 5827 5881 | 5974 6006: 2.32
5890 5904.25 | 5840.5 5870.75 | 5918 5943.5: 1.23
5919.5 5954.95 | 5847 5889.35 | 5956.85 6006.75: 0.34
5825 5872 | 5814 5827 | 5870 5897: -1.67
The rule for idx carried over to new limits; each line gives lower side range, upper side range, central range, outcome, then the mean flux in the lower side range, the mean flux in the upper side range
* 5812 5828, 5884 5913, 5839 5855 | -0.078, 42.2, 40.4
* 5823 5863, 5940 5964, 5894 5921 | 0.063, 43.8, 41.9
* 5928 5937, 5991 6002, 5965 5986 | -0.020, 42.2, 42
